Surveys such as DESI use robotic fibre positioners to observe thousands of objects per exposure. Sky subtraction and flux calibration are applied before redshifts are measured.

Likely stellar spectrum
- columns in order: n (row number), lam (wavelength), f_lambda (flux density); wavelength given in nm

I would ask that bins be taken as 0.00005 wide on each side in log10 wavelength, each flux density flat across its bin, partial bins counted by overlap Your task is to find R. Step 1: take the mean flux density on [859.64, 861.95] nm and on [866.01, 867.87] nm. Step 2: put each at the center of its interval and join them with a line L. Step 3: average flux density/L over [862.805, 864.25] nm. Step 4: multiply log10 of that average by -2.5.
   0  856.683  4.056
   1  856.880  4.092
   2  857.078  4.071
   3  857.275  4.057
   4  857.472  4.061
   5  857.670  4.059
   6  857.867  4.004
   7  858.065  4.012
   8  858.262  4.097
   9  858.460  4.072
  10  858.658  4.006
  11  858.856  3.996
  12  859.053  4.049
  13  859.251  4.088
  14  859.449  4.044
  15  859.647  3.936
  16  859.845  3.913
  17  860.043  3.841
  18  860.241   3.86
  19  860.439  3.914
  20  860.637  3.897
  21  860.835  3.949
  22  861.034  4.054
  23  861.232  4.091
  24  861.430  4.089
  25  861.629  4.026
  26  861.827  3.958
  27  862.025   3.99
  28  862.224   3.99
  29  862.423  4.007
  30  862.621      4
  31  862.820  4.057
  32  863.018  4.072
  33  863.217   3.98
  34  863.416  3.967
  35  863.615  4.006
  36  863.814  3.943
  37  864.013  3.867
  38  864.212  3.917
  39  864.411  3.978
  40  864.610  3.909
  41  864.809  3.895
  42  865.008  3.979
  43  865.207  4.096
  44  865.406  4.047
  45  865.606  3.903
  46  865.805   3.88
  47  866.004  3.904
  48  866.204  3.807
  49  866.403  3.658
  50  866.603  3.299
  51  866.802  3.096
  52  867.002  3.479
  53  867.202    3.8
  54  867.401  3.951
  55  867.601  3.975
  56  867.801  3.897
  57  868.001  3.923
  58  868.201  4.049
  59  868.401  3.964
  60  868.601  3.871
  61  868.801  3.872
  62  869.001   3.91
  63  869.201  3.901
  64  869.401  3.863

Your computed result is -0.039 mag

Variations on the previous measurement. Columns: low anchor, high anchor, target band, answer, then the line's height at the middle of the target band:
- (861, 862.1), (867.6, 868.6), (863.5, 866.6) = 0.02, 3.99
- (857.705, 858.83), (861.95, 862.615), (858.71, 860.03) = 0.01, 4.02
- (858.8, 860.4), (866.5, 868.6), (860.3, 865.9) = -0.03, 3.87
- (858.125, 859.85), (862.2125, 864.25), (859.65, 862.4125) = 0.01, 4.01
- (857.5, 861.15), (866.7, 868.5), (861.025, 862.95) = -0.03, 3.93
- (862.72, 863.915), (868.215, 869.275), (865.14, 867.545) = 0.06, 3.95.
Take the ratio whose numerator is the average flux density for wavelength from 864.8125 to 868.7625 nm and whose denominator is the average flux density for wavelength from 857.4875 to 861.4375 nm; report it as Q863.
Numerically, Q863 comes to 1.0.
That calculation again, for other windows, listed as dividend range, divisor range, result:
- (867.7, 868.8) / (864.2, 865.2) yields 0.99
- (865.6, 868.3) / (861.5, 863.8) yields 0.94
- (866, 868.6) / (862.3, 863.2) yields 0.93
